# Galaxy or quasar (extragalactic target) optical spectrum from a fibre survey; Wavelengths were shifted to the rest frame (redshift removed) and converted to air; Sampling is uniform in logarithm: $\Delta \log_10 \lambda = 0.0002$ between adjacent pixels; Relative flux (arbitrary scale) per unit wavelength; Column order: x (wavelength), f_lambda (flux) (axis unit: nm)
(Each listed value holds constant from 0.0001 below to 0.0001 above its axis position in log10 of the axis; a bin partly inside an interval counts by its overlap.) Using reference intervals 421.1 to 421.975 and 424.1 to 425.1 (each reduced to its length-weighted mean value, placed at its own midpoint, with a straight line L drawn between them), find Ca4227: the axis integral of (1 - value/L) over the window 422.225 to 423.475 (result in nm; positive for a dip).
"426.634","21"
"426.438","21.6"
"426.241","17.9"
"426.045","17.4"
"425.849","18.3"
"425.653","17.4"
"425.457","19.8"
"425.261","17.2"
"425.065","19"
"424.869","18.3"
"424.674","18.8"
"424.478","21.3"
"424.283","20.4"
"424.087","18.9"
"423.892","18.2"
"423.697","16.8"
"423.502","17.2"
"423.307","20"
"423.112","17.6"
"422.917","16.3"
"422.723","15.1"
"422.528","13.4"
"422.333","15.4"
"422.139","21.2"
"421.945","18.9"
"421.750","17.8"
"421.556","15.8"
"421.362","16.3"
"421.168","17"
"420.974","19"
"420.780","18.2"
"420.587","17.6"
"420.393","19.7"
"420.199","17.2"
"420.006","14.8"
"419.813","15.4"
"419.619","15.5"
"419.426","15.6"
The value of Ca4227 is 0.12 nm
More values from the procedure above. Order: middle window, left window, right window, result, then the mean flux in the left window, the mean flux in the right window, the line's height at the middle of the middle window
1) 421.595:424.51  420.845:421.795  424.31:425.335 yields 0.054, 17.2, 19.1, 18.1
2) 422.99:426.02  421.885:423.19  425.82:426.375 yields -0.190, 16.8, 18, 17.5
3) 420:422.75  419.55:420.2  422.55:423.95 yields -0.186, 15.5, 17.1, 16.2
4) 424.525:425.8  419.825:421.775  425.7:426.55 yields -0.003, 17.2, 18.8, 18.5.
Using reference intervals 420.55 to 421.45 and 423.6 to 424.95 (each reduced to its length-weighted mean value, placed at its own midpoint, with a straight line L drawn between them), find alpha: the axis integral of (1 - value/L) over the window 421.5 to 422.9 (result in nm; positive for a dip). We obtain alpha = 0.10 nm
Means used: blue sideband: 17.6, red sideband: 19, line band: 16.8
